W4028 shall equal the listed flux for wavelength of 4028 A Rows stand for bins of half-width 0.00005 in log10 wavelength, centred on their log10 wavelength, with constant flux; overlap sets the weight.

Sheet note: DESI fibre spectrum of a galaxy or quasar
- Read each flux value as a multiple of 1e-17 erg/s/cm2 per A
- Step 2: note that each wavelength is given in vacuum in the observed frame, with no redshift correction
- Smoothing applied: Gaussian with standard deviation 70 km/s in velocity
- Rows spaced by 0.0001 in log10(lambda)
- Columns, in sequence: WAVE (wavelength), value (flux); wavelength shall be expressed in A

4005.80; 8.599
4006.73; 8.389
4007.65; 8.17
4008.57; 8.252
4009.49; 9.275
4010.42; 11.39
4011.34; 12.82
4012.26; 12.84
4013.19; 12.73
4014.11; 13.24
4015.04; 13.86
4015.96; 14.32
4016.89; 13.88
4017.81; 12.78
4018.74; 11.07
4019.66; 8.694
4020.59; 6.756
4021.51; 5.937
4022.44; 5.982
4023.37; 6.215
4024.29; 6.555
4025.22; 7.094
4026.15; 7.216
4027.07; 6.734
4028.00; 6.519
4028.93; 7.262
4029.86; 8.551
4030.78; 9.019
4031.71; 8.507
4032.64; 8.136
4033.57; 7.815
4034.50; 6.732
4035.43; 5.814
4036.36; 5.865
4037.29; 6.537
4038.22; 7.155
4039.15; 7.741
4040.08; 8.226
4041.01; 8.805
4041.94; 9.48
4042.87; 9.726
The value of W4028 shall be 6.519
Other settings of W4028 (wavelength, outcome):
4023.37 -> 6.215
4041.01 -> 8.805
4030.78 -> 9.019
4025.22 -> 7.094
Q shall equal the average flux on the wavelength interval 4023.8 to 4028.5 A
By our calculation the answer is 6.83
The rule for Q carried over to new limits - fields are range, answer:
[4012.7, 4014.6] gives 12.9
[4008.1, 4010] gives 8.81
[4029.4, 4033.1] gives 8.56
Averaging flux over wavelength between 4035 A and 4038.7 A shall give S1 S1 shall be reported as 6.35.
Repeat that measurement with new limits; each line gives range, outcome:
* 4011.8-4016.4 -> 13.4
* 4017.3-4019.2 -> 12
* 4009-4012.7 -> 11.6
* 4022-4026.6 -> 6.61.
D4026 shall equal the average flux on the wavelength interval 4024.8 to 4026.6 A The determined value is 7.14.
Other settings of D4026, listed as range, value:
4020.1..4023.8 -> 6.23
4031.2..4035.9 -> 7.4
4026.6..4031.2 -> 7.62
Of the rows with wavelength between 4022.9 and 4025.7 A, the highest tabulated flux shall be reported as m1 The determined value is 7.094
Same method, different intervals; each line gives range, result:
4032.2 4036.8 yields 8.136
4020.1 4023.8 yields 6.756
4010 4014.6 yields 13.24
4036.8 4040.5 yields 8.226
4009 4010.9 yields 11.39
